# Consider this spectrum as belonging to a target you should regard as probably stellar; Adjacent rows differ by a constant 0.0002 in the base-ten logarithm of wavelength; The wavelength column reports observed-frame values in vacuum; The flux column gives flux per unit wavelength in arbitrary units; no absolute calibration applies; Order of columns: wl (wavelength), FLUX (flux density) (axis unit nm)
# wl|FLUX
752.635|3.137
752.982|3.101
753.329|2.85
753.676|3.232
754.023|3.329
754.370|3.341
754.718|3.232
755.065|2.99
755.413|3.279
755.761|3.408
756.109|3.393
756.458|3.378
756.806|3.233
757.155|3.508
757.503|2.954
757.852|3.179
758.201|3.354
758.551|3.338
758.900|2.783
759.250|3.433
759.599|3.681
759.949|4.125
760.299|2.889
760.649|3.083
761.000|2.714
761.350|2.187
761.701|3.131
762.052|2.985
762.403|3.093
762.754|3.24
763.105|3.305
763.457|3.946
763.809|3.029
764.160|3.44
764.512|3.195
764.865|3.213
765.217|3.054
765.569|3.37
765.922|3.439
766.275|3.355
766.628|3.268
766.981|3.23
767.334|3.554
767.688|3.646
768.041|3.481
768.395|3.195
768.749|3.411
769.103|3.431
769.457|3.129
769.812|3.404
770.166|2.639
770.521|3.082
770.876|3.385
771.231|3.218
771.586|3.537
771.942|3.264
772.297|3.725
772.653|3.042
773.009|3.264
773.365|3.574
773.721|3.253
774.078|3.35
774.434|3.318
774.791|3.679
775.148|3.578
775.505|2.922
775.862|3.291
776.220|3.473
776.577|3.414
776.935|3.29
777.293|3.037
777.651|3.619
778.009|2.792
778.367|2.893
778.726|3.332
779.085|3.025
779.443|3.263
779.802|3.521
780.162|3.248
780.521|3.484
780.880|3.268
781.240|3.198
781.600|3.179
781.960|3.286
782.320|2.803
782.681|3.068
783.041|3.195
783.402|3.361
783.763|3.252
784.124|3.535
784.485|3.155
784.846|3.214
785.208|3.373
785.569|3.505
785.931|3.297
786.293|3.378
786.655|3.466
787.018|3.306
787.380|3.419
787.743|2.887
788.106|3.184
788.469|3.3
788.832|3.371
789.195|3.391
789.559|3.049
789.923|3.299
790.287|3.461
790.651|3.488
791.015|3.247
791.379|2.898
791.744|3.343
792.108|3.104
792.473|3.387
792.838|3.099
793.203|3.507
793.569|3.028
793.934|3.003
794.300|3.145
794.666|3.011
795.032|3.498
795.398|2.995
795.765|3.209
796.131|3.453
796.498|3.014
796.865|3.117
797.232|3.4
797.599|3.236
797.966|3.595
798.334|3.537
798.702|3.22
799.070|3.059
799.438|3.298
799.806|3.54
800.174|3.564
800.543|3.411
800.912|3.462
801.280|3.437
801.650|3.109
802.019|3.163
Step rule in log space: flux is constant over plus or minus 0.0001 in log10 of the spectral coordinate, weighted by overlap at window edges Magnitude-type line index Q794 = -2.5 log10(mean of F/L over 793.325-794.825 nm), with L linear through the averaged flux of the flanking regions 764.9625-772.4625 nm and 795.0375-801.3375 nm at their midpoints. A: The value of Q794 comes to 0.09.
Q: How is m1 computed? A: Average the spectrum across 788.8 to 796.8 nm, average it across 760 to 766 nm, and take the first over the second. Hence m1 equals 1.0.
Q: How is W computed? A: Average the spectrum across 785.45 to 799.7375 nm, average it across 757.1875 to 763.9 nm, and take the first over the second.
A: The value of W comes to 1.02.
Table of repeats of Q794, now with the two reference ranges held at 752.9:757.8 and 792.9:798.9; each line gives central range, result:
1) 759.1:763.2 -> 0.03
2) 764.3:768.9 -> -0.03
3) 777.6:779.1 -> 0.05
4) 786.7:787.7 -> -0.02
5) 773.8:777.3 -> -0.04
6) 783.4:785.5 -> -0.03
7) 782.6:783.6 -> 0.01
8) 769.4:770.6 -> 0.06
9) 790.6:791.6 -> 0.02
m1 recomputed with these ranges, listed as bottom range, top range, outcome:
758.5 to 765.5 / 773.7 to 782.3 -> 1.02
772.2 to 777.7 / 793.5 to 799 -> 0.96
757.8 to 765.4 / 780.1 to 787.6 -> 1.03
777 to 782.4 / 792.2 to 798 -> 1.00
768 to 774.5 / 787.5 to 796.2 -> 0.98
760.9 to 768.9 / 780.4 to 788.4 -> 1.01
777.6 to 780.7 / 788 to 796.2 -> 1.00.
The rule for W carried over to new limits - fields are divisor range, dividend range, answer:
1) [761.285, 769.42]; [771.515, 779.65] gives 1.01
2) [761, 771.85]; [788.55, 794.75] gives 1.00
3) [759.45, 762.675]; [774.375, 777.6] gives 1.08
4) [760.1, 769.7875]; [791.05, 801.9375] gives 1.01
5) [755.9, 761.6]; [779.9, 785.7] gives 1.02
